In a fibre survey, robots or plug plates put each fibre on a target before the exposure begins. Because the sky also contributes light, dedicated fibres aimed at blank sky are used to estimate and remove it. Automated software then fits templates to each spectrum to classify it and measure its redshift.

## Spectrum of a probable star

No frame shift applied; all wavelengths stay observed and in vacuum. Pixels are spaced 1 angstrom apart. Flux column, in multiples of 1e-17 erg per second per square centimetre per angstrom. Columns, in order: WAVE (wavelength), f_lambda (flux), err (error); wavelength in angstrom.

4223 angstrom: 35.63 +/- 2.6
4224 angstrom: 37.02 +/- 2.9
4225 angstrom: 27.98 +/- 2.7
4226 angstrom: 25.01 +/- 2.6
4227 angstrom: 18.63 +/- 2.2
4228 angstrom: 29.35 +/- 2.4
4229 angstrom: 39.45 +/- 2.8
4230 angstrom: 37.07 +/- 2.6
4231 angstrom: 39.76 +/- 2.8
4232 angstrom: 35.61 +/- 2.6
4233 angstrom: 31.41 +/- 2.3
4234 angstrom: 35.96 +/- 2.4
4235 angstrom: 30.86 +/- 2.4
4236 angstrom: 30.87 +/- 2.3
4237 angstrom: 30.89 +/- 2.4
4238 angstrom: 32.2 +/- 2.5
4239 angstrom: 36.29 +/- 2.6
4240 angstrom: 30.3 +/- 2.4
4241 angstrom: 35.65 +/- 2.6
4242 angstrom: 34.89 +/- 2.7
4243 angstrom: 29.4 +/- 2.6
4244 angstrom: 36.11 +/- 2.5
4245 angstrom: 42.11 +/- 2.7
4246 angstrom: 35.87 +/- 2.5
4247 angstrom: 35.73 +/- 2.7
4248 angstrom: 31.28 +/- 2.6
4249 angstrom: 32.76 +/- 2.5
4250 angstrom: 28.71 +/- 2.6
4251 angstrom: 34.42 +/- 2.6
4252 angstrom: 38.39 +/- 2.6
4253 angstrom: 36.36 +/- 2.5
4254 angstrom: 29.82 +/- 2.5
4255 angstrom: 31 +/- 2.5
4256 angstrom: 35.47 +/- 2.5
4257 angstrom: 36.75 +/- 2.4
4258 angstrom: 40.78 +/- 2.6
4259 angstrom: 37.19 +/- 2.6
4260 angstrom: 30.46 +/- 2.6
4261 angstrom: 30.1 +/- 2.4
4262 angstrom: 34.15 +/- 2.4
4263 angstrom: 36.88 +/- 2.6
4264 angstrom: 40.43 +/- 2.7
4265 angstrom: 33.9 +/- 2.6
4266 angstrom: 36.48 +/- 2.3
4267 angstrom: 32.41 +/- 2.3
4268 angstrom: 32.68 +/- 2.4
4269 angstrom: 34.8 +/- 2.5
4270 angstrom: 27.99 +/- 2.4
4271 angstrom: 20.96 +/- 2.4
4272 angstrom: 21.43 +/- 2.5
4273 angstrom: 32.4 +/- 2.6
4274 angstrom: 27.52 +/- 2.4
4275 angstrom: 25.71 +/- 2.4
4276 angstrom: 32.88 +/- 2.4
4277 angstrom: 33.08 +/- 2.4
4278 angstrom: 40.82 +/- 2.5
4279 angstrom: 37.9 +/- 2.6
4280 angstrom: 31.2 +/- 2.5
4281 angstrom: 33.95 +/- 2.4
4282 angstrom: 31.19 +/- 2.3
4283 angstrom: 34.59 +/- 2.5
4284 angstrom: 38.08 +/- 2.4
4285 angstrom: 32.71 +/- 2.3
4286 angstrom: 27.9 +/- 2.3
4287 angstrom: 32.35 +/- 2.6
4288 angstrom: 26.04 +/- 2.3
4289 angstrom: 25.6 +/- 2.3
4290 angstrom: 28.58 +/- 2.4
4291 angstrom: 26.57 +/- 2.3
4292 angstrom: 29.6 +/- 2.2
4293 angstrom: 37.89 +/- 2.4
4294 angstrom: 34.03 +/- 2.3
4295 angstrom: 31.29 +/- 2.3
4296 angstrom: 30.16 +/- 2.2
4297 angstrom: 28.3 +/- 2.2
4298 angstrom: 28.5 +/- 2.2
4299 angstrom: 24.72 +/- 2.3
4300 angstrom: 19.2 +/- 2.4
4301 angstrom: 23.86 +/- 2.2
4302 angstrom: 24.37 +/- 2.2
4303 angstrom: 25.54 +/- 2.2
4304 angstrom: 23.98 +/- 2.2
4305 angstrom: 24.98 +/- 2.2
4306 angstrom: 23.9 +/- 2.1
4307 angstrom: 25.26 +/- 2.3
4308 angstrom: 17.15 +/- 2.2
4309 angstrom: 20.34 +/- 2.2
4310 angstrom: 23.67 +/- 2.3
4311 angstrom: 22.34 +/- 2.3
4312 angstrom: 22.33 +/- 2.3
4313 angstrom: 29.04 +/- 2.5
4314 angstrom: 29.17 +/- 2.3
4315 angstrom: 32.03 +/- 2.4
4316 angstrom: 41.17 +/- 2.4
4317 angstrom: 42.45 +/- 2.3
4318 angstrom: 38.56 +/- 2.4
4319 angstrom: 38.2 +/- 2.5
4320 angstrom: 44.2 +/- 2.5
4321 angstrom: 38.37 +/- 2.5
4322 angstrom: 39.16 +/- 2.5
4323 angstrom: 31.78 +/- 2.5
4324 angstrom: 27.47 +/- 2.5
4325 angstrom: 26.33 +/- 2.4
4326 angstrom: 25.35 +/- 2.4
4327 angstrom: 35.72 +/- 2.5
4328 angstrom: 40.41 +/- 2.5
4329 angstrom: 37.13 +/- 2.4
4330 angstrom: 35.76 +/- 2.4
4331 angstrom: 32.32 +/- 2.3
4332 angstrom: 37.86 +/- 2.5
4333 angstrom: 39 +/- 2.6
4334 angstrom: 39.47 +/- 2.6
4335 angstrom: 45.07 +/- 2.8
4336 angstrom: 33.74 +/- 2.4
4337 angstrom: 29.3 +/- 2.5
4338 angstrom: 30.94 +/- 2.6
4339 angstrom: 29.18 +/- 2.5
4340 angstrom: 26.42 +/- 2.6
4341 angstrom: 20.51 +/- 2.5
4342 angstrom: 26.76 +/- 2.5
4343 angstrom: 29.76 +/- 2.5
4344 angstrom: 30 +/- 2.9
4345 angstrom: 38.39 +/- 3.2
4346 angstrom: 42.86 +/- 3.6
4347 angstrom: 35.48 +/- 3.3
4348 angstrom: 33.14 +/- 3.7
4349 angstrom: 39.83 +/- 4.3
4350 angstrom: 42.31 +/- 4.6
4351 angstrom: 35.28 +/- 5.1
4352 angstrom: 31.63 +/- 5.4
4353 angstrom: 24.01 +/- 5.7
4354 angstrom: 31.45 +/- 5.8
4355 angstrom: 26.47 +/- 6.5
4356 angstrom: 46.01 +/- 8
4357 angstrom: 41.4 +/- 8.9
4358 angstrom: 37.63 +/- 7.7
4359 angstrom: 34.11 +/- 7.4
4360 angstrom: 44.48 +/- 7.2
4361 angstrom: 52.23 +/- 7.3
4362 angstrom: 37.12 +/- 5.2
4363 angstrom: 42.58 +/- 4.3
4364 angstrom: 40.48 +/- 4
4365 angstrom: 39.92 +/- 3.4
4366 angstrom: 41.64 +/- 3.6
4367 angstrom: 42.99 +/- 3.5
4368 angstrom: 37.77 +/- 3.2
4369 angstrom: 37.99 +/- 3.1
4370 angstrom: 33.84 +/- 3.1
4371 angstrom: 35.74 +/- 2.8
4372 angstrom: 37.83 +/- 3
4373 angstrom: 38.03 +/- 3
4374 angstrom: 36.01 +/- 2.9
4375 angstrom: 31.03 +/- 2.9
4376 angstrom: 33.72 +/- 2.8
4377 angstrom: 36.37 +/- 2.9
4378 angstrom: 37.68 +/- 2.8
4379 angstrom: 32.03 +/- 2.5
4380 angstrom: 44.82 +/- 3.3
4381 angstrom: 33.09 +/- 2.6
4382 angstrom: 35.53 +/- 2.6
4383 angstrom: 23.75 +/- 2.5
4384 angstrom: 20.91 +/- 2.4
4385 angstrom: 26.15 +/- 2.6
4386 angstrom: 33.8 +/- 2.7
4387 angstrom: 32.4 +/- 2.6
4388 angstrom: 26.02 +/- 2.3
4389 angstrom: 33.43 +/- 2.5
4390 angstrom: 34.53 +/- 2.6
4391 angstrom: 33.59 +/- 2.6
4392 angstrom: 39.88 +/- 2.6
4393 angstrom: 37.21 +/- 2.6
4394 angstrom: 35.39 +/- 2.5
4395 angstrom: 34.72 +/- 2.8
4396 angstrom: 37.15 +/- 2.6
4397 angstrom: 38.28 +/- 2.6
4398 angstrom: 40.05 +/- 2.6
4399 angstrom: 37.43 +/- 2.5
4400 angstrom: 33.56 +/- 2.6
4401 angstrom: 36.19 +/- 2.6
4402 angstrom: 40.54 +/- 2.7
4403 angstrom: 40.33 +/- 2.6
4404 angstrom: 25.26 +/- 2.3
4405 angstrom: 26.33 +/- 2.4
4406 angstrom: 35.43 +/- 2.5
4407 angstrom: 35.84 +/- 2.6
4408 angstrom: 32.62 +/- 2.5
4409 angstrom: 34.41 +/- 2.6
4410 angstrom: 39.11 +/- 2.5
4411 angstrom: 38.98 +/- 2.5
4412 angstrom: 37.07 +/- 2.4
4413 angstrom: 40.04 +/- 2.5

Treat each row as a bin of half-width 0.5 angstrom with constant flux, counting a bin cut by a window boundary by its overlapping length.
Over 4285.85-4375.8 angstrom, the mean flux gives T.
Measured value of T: 32.9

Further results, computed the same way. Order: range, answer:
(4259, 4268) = 34.4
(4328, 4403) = 35.5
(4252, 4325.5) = 31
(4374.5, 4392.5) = 32.7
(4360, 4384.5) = 37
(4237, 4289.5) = 33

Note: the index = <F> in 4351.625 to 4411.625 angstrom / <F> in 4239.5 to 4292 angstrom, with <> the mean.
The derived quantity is 1.1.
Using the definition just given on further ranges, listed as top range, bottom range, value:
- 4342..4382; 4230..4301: 1.14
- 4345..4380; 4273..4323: 1.24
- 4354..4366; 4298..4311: 1.72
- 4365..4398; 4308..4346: 1.07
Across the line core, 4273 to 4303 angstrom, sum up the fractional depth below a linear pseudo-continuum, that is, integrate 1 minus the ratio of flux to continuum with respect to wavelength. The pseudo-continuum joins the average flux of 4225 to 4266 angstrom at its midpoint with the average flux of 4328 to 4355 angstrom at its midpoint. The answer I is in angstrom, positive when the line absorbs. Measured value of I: 3.1 angstrom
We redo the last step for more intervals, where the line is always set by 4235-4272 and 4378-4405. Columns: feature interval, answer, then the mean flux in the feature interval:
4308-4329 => 1.0 angstrom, 32.2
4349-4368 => -2.6 angstrom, 38.4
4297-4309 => 3.5 angstrom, 23.8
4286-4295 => 1.0 angstrom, 30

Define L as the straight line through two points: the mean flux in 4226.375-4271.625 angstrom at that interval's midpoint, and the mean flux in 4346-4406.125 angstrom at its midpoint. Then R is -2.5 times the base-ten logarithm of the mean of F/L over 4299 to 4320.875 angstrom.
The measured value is 0.22 mag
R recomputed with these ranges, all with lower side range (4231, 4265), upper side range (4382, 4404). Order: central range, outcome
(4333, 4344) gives 0.09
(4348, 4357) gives -0.03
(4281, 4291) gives 0.12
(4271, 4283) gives 0.10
